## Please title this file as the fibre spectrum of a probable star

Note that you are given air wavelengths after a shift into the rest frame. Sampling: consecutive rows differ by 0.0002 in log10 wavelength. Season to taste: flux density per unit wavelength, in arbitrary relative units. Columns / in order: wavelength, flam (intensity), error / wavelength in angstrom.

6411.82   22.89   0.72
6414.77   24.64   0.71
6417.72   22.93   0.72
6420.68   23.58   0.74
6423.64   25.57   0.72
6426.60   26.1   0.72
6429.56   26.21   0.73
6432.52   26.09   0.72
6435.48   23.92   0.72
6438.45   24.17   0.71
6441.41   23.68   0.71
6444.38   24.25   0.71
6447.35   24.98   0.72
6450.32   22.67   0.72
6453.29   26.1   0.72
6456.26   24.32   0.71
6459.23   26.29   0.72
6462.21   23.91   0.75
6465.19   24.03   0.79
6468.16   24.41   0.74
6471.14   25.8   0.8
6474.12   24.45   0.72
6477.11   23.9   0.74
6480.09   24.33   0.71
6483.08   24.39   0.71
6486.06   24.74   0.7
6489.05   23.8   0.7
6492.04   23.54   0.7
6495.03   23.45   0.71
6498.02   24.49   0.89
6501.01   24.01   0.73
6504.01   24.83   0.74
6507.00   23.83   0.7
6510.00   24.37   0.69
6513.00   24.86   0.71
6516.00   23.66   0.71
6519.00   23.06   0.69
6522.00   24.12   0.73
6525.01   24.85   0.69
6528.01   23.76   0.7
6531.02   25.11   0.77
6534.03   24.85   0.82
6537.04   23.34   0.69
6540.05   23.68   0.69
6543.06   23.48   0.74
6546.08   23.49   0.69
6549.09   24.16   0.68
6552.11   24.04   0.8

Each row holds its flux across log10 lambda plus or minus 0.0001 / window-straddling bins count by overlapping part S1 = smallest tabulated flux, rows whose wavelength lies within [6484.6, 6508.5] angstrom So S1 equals 23.45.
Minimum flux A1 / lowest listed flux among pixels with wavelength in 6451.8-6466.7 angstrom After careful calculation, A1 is 23.91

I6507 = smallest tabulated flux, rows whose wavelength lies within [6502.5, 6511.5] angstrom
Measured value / 23.83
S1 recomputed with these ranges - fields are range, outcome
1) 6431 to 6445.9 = 23.68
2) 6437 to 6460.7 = 22.67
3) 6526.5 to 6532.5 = 23.76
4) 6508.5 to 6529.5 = 23.06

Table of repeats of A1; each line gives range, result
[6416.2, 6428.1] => 22.93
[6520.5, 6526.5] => 24.12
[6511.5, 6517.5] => 23.66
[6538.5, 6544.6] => 23.48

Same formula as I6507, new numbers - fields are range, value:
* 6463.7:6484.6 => 23.9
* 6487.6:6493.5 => 23.54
